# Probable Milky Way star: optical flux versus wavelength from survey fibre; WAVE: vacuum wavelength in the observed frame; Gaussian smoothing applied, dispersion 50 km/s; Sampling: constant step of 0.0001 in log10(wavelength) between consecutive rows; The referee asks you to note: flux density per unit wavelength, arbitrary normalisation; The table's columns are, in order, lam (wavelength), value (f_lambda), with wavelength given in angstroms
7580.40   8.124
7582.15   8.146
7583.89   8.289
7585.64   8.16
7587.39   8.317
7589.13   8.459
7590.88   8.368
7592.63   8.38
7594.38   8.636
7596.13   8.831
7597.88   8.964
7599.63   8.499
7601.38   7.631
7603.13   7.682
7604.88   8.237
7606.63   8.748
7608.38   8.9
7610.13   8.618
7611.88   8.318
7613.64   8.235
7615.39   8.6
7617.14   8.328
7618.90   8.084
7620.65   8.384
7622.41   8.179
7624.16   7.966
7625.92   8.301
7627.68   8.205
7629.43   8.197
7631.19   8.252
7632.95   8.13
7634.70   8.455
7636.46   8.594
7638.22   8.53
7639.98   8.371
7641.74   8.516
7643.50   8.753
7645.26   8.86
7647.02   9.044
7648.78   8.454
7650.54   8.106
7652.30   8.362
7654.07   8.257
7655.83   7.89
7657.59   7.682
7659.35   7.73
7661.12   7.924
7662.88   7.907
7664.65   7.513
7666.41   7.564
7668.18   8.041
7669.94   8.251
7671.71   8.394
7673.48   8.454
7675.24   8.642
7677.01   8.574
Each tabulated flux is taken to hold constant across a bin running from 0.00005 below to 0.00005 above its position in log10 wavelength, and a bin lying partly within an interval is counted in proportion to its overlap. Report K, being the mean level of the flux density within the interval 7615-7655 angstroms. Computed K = 8.38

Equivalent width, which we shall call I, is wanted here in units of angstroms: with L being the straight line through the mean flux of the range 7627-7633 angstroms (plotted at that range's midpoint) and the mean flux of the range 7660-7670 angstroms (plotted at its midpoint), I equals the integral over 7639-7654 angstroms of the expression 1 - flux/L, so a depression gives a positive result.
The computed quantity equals -1.0 angstroms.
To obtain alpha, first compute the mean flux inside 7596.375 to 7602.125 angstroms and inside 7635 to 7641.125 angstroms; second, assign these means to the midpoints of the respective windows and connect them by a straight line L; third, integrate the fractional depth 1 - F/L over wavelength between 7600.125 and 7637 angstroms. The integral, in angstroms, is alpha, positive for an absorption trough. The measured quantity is 0.8 angstroms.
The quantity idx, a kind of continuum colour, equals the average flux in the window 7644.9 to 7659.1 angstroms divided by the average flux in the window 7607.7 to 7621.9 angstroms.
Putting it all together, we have 0.98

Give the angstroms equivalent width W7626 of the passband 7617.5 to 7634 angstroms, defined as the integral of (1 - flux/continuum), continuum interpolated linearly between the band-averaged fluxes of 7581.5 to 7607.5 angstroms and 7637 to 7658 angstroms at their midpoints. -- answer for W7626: 0.4 angstroms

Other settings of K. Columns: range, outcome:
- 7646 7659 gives 8.25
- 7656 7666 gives 7.76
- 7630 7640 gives 8.38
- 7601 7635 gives 8.28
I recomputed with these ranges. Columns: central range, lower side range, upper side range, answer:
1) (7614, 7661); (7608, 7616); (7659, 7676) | -0.1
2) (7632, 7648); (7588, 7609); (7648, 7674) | -0.8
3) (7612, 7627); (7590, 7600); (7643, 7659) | 0.4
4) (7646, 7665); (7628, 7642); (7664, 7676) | 0.3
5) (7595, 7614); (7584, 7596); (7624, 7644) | -0.1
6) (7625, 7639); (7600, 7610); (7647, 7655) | 0.0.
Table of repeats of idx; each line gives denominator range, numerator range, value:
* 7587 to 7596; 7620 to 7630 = 0.97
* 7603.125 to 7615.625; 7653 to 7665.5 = 0.93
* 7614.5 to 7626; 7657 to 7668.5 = 0.94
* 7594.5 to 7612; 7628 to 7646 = 1.00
